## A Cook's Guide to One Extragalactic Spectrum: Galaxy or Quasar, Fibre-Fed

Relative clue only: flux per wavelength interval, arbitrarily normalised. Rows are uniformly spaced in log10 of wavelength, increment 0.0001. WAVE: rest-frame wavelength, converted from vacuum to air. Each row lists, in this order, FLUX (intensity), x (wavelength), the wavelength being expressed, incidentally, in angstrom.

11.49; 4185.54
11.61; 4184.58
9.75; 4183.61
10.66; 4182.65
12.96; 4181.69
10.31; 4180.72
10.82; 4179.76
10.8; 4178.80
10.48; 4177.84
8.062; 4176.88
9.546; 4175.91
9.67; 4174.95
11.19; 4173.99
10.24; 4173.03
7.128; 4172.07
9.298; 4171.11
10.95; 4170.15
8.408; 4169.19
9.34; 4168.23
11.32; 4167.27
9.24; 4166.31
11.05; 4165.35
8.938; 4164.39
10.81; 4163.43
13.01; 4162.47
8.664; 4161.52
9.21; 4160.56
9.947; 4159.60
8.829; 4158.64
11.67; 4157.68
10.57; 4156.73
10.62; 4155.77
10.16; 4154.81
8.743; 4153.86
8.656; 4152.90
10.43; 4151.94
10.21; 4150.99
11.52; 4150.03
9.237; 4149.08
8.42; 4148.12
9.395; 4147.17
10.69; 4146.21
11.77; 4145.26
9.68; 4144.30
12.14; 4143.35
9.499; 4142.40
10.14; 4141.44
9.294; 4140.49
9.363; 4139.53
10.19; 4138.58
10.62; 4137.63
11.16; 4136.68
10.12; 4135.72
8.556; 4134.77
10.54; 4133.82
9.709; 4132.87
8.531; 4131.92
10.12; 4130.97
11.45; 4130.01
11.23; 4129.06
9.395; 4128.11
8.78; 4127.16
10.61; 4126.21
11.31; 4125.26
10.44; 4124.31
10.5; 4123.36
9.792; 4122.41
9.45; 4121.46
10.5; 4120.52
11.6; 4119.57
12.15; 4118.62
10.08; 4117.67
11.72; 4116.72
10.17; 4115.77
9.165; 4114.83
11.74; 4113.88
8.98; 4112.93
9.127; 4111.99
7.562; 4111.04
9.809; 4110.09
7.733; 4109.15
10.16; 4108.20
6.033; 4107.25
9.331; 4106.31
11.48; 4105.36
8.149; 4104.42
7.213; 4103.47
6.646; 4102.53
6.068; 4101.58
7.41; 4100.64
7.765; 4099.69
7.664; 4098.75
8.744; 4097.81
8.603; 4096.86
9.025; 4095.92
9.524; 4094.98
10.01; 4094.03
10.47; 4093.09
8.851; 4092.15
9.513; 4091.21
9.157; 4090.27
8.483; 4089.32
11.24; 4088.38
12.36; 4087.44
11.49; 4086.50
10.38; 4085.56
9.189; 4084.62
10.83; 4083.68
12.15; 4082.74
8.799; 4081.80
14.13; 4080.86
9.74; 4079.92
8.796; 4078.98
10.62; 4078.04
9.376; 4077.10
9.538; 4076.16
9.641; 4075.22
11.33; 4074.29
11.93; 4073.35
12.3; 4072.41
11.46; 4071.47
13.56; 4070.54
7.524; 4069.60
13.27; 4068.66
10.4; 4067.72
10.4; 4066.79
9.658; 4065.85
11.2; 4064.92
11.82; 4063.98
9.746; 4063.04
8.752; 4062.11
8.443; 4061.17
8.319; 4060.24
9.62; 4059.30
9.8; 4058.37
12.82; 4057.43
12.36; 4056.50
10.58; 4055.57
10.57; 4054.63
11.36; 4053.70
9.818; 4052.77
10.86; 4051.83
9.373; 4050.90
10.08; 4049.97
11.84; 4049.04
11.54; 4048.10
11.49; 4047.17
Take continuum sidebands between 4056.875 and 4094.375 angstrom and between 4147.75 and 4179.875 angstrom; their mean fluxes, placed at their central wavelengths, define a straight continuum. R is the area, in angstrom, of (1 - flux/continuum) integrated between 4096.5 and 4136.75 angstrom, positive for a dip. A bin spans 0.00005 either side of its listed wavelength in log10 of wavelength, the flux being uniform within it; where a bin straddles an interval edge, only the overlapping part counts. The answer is 2.9 angstrom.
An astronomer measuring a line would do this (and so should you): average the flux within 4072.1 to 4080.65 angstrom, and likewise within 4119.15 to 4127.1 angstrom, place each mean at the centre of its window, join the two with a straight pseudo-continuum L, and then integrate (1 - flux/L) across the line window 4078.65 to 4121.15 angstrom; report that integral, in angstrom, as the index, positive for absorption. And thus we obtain 3.6 angstrom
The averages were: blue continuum 10.4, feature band 9.55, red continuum 10.4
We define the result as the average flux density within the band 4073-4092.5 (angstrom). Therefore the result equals 10.4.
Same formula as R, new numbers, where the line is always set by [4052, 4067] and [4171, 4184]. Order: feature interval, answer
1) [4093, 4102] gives 1.6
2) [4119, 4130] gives -0.2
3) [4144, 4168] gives 0.1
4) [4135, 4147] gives -0.2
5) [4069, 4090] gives -0.8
